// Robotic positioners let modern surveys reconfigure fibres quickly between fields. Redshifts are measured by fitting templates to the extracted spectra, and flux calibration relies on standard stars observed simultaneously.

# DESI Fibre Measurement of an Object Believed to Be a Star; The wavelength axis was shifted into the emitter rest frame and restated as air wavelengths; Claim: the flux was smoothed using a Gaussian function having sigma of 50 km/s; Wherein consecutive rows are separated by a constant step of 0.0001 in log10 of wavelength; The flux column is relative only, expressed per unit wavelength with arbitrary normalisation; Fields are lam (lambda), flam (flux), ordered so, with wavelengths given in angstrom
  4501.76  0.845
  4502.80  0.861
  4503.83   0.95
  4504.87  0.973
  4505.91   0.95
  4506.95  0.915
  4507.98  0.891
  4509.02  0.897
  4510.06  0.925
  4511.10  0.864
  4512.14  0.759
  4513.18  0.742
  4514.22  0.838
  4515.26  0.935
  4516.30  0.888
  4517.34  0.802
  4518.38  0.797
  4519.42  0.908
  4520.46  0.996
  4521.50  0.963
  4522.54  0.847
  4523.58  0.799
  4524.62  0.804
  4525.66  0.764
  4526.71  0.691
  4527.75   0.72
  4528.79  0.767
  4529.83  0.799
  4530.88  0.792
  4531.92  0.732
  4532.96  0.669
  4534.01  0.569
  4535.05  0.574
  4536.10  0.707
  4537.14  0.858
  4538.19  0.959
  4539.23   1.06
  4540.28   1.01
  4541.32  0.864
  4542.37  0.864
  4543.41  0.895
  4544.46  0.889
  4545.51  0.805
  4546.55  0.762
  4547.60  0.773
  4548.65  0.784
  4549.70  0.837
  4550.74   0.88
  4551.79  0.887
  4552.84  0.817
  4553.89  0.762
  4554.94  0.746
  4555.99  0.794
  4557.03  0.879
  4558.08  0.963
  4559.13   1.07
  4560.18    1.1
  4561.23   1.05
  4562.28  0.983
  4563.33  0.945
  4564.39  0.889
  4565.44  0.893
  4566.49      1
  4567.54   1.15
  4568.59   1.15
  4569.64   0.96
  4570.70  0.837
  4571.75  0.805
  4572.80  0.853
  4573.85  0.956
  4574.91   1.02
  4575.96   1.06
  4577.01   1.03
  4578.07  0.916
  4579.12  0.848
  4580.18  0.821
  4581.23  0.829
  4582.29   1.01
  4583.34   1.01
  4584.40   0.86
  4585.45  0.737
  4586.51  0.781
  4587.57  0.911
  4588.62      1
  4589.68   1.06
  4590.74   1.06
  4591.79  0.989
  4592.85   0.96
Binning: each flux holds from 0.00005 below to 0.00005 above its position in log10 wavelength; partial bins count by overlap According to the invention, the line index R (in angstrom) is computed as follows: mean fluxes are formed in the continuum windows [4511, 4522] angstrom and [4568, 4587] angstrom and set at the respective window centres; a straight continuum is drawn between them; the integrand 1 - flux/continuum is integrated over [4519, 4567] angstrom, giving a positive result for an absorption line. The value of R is 2.0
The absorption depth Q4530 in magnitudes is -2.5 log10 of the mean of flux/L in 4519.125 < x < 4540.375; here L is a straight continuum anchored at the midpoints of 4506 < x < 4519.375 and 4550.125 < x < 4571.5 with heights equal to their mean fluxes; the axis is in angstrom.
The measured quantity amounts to 0.11 mag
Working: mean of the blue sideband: 0.859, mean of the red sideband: 0.936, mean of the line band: 0.804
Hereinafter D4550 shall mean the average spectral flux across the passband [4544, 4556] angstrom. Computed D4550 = 0.811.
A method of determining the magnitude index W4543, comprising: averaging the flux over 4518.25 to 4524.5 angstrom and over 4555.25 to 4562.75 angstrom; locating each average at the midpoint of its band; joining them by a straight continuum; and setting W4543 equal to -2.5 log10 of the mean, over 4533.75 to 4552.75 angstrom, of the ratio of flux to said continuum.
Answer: 0.123 mag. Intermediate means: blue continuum 0.886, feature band 0.835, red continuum 0.971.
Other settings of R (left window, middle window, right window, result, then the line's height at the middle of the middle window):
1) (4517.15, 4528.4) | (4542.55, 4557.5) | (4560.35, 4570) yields 1.9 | 0.942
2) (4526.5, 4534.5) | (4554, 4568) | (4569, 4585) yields -1.6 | 0.852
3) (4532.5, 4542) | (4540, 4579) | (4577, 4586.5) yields -3.2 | 0.845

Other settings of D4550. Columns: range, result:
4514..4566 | 0.848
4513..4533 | 0.818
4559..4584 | 0.964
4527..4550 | 0.803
